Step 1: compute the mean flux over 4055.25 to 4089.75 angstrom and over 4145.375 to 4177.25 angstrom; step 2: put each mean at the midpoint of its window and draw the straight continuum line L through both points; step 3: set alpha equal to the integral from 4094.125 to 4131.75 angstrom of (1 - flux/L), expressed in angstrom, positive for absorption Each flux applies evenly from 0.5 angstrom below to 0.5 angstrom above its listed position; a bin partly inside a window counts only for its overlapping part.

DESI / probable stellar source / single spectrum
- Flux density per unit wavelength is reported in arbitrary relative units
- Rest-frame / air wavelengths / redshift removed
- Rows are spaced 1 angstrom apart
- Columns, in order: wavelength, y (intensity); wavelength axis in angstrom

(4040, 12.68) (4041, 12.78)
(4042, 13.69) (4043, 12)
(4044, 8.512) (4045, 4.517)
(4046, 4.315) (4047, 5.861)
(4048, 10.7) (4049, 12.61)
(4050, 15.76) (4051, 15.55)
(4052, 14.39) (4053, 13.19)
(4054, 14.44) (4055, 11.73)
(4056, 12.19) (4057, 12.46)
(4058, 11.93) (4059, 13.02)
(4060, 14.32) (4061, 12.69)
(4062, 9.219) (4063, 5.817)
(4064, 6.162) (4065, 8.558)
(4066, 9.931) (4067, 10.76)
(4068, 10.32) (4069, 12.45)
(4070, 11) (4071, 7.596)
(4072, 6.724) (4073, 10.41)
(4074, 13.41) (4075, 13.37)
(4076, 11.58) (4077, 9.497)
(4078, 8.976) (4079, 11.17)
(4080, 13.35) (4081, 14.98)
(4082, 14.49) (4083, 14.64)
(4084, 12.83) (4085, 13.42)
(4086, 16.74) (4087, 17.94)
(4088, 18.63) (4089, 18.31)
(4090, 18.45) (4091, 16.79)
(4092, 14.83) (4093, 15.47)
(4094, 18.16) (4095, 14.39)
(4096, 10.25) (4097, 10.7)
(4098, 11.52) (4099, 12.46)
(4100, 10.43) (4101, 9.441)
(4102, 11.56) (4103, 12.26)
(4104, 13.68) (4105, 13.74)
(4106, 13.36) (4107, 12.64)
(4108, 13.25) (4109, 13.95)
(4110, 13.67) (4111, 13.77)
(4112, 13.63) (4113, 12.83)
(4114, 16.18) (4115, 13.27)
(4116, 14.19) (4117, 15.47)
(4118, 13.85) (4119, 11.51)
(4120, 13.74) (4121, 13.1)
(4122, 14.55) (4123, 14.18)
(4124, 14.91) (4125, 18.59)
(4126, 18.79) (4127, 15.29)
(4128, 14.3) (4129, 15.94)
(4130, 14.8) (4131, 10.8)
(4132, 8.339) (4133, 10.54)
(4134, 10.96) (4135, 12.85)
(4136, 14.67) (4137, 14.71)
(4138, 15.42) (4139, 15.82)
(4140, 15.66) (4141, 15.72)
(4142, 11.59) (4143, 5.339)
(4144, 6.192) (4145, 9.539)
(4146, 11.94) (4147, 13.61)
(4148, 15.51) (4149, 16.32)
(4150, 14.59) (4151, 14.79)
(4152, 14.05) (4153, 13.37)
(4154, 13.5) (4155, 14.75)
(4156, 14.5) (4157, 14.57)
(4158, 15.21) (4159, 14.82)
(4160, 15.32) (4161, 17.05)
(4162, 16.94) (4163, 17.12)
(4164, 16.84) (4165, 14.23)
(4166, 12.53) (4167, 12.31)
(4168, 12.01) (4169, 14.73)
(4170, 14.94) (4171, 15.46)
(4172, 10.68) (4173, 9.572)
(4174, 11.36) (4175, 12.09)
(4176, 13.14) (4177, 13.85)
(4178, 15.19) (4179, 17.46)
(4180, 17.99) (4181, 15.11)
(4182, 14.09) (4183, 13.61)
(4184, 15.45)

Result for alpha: -1.6 angstrom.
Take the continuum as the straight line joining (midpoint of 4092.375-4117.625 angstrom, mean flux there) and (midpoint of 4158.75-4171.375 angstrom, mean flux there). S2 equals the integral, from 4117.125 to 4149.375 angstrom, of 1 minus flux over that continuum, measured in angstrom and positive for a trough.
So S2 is 1.4 angstrom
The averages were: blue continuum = 13.2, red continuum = 14.9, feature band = 13.4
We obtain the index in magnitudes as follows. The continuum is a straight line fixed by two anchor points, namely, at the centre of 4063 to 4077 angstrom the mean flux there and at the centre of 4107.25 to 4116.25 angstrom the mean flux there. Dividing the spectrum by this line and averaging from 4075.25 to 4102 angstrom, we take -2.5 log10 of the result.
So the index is -0.18 mag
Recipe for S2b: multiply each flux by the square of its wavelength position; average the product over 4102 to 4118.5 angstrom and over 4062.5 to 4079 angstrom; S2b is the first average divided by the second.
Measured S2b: 1.4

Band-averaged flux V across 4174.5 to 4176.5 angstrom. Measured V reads 12.6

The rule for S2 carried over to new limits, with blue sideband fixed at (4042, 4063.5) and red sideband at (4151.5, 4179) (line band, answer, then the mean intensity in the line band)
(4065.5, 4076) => 1.0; 10.6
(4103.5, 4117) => -1.1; 13.8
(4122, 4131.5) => -1.5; 15.2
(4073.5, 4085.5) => -0.7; 12.6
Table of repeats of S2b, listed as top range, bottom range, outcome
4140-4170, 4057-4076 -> 1.37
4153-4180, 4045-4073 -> 1.40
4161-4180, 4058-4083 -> 1.35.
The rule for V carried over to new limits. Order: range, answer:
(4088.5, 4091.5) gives 17.8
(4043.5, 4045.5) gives 6.51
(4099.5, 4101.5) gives 9.94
